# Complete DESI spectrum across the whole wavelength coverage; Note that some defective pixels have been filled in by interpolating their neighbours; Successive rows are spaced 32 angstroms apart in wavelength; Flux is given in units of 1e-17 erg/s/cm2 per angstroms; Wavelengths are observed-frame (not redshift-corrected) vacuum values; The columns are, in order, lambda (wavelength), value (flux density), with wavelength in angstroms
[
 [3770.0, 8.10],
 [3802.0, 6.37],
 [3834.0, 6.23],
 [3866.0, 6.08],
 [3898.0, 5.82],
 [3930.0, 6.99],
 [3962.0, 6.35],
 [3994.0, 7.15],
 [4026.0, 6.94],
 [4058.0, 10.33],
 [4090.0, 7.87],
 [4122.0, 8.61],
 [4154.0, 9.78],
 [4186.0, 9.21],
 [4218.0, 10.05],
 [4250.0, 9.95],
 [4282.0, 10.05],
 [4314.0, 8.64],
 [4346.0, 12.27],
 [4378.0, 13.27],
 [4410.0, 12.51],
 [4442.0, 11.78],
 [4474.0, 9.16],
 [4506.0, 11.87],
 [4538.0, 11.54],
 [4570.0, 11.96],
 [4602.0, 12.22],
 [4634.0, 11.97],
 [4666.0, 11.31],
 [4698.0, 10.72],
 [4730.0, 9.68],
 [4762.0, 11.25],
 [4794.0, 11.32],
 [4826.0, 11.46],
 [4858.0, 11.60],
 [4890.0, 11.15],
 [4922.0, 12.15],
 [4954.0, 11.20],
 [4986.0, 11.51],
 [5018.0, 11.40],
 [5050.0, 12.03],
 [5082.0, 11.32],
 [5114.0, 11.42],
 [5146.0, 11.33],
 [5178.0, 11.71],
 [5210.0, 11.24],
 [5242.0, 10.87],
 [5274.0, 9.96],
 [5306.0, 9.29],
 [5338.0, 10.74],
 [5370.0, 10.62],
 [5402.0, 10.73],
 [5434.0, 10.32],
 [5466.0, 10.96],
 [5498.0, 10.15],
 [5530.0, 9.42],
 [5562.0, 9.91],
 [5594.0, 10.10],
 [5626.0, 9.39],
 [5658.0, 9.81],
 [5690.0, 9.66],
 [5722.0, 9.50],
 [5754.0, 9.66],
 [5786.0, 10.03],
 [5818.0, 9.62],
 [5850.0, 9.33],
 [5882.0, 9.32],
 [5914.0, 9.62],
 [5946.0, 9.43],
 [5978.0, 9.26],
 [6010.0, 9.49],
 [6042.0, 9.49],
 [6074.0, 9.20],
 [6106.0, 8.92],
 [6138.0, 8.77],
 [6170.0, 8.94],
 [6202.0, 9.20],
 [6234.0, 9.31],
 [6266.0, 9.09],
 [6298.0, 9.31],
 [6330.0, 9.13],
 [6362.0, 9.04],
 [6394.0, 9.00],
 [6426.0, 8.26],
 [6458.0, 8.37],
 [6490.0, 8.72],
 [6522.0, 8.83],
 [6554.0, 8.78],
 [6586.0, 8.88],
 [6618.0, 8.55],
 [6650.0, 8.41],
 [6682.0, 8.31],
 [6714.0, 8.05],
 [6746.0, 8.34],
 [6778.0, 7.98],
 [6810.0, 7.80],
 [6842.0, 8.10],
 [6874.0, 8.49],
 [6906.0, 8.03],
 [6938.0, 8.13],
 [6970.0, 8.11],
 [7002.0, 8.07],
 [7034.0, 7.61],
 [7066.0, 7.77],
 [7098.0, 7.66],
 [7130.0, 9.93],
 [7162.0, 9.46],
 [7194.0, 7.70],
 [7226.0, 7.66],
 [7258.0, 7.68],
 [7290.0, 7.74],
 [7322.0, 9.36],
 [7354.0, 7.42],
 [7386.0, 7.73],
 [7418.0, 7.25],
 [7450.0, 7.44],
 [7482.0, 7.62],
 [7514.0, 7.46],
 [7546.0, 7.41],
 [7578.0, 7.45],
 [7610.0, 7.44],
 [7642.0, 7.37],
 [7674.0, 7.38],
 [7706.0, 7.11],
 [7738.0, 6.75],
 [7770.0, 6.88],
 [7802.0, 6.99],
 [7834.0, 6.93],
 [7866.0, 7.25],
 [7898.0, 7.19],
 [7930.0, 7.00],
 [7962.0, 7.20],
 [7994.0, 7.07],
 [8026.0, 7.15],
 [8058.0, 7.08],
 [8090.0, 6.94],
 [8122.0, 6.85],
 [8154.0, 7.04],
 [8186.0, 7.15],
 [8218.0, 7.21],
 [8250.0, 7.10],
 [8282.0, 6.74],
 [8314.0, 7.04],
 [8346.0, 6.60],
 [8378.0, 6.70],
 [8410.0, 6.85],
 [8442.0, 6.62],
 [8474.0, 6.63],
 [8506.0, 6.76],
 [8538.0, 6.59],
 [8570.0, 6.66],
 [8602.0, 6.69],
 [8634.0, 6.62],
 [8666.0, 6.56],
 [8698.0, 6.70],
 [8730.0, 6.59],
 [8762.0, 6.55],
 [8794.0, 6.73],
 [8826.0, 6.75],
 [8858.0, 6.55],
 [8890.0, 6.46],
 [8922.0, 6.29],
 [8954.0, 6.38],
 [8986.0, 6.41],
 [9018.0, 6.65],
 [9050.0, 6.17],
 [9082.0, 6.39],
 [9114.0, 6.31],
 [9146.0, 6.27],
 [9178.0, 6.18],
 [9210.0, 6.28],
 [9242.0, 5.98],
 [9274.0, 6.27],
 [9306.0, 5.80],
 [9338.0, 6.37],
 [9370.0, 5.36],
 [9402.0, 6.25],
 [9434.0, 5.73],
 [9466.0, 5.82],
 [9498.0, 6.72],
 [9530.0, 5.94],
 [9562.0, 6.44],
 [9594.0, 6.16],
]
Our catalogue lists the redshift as 0.09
